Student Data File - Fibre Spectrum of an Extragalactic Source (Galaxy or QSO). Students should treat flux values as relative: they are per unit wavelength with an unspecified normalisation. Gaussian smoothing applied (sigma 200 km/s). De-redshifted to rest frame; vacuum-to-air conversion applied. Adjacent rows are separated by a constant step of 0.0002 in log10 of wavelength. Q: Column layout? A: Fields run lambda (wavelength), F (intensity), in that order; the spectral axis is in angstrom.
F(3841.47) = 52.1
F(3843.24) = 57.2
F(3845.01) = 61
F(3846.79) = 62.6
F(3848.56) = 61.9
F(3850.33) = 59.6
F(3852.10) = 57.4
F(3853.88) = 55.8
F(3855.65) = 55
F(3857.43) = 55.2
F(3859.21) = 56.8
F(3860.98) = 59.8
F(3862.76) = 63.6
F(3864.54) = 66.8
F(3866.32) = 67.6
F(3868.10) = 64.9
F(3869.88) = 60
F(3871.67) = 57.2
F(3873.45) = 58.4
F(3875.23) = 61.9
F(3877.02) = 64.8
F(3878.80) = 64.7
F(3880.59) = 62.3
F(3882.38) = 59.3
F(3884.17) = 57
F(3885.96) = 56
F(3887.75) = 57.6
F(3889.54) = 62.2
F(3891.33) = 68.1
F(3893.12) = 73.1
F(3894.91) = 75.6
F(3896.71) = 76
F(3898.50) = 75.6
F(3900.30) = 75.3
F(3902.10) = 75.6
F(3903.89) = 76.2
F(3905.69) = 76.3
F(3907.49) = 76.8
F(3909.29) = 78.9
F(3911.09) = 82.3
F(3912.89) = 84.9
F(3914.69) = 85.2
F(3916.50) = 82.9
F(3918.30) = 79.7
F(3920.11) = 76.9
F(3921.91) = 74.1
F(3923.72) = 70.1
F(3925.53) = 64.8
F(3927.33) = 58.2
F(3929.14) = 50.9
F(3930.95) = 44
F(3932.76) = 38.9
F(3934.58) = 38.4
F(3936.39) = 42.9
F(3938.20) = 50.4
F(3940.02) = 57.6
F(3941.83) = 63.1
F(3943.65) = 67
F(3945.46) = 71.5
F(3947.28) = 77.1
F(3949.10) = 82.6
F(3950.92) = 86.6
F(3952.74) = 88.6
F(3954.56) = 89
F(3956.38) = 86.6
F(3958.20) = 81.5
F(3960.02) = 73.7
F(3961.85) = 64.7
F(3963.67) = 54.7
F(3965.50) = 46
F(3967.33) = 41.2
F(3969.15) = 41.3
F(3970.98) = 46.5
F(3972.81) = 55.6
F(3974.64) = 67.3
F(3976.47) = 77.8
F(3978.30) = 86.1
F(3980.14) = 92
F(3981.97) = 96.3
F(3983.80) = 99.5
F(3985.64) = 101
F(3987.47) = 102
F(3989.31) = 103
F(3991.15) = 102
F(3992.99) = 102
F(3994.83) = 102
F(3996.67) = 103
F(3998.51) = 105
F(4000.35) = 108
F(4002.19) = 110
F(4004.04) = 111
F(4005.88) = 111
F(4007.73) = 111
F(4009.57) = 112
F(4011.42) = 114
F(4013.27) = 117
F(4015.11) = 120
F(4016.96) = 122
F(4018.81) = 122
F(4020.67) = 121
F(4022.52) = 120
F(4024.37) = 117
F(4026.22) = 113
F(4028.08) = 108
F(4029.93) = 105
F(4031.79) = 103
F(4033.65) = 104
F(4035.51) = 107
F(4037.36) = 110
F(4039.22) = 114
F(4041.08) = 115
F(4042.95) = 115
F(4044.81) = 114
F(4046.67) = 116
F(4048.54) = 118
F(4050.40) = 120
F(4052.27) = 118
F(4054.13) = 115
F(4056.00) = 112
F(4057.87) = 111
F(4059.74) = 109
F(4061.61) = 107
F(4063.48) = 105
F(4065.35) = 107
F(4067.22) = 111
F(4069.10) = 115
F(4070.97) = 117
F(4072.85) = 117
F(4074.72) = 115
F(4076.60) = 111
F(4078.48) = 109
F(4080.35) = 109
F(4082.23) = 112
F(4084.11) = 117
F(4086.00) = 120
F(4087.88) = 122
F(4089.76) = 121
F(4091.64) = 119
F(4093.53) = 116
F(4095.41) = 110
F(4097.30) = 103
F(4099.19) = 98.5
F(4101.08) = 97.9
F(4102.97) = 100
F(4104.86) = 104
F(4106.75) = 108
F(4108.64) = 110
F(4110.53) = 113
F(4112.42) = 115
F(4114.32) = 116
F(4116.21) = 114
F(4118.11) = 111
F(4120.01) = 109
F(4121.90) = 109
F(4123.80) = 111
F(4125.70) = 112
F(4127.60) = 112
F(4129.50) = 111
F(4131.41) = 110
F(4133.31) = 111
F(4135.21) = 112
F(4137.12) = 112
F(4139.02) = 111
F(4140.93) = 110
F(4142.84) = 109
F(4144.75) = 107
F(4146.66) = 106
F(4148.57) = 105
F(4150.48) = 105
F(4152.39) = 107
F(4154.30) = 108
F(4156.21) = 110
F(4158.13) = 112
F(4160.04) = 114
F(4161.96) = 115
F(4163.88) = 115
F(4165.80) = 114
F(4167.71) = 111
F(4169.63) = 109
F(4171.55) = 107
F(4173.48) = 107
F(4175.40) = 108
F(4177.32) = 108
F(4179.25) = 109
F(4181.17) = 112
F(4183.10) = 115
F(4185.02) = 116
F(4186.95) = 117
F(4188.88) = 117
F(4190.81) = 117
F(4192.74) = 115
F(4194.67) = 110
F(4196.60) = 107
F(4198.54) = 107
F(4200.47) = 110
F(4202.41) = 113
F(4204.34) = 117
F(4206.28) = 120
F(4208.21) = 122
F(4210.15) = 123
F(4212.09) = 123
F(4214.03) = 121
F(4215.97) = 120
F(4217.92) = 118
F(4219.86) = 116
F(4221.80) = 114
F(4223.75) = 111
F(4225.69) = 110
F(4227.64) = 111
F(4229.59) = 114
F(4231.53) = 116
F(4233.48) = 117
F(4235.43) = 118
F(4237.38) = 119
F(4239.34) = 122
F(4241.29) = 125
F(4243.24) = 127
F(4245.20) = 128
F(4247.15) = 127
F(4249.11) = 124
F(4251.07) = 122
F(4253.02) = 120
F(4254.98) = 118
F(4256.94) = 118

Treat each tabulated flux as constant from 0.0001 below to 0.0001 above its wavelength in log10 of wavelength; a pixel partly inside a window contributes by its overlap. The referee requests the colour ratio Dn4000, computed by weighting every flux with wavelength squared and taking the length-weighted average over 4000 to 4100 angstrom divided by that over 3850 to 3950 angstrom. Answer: 1.9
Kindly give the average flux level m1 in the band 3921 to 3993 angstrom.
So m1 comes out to 70.6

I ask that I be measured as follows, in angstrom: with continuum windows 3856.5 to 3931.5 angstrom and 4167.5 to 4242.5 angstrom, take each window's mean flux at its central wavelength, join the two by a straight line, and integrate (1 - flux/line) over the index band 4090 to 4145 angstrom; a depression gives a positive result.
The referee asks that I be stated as -4.6 angstrom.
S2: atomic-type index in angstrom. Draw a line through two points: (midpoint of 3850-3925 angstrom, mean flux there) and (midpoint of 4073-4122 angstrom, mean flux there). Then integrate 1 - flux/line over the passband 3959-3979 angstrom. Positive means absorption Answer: 6.0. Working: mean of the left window 67.9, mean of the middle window 59.4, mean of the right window 111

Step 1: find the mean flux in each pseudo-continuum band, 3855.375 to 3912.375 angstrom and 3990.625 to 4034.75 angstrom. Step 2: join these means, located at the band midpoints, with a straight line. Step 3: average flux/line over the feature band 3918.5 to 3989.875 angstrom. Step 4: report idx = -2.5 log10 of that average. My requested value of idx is 0.295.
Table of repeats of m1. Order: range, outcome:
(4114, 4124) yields 111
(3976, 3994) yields 96.6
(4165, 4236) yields 114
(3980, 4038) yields 109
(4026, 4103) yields 112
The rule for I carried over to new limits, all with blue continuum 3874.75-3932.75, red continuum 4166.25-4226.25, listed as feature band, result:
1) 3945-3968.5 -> 1.5 angstrom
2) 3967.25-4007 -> -3.9 angstrom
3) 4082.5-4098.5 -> -2.9 angstrom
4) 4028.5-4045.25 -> -3.7 angstrom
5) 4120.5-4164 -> -1.8 angstrom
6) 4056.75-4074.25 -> -3.2 angstrom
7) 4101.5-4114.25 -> -1.0 angstrom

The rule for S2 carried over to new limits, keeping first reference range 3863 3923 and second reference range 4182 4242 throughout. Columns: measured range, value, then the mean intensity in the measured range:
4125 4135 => -0.7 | 111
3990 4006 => -3.8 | 106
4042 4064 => -4.8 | 113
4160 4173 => -0.3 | 112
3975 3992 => -2.3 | 94.6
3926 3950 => 6.1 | 57.3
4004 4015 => -3.3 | 113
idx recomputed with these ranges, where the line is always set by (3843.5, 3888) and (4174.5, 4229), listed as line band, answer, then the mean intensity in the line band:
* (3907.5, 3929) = -0.101 mag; 75.3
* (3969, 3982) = 0.115 mag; 70.3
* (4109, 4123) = -0.119 mag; 112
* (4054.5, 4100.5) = -0.187 mag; 112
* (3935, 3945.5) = 0.263 mag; 56.8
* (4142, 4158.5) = -0.013 mag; 108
